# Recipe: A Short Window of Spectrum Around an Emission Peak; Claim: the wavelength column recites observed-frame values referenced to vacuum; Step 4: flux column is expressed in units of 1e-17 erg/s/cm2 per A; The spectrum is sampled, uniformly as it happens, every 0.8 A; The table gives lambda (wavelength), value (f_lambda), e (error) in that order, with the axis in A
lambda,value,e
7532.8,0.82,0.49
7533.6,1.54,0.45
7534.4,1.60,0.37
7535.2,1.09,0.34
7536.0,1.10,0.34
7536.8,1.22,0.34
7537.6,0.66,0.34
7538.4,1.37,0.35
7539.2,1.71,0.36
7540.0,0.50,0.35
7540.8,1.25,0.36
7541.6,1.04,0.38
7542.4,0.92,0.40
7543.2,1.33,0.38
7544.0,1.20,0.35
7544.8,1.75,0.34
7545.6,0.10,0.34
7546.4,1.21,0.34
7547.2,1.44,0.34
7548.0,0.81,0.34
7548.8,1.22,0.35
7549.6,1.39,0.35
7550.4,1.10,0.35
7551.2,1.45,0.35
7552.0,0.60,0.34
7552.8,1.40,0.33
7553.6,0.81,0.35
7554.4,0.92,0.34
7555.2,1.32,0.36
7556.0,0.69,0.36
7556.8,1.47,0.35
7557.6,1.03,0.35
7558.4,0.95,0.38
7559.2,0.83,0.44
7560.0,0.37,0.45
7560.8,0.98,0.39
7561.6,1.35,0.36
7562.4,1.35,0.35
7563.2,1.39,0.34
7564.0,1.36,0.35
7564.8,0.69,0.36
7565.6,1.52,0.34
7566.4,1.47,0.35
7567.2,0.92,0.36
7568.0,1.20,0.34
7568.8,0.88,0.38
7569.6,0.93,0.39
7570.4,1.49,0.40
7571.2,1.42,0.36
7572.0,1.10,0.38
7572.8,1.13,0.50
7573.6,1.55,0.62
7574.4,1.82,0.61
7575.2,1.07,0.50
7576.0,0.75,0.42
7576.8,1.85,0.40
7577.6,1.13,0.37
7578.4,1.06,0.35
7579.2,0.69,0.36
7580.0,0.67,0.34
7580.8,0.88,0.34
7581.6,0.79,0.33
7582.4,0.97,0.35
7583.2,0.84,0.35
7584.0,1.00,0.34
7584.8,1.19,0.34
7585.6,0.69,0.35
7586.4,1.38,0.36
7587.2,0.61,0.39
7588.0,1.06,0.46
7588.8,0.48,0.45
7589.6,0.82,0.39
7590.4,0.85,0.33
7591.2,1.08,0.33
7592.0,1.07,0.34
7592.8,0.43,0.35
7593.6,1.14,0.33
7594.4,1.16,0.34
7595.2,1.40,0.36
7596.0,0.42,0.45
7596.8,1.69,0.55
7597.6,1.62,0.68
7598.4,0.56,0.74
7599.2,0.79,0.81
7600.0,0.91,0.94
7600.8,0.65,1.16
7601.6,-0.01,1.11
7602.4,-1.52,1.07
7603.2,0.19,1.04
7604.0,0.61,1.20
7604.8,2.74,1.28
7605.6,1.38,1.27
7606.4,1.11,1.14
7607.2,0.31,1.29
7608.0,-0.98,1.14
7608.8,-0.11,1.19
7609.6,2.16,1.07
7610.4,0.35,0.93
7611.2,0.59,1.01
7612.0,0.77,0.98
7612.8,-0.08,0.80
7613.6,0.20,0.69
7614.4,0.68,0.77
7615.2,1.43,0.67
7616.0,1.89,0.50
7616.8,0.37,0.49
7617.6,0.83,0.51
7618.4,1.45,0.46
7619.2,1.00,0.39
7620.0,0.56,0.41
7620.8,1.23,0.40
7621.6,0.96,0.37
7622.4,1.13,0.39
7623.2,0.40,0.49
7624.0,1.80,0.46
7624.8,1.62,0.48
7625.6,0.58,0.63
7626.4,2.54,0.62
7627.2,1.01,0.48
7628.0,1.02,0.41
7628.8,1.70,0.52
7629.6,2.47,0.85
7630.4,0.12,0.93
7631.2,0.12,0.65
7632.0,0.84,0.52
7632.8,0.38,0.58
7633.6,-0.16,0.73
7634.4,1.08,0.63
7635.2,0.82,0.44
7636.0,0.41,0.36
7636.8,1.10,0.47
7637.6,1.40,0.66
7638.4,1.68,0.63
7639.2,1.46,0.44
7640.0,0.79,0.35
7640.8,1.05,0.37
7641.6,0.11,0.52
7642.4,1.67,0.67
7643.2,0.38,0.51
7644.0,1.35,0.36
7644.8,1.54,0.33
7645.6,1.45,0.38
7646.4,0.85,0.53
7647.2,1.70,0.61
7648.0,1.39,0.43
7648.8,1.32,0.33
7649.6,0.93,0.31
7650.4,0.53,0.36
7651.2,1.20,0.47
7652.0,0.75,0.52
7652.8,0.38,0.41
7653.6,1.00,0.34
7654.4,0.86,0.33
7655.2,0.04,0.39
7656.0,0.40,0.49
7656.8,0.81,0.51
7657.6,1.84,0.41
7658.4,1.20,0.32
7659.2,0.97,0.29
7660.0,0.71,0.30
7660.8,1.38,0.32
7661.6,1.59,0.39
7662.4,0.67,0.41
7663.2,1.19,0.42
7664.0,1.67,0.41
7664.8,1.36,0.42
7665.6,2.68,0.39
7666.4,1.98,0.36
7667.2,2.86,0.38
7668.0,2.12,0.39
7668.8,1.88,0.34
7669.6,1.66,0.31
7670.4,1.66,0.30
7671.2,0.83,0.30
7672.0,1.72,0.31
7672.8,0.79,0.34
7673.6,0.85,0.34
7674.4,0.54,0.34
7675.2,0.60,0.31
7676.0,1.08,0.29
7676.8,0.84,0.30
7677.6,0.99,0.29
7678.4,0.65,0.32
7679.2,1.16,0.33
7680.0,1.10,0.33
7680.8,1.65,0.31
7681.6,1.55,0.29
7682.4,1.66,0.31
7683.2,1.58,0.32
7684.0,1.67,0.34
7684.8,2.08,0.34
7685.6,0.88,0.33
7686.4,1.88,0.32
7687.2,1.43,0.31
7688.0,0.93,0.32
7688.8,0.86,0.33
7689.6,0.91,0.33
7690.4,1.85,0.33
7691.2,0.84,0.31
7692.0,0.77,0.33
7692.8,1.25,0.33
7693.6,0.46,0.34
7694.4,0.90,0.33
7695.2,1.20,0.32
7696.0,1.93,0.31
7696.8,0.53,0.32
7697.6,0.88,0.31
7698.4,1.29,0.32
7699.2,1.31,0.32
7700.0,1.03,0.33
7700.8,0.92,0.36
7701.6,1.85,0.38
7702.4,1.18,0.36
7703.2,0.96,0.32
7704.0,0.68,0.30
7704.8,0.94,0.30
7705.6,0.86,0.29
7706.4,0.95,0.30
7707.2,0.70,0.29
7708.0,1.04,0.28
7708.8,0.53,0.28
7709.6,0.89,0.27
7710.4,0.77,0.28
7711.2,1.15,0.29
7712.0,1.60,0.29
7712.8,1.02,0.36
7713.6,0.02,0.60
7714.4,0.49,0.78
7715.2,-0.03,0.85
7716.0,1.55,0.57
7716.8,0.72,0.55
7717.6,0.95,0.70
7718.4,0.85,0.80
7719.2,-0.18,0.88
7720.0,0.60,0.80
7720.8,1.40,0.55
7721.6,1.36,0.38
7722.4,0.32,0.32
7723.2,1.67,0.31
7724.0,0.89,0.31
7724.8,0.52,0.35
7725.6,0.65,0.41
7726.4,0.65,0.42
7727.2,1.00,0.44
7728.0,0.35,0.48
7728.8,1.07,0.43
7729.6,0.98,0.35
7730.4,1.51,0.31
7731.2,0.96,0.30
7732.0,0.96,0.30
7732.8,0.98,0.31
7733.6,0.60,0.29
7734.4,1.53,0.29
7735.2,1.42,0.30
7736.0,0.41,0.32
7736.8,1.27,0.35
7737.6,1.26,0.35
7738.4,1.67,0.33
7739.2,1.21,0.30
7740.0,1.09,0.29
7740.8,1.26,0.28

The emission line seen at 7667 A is [S II]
